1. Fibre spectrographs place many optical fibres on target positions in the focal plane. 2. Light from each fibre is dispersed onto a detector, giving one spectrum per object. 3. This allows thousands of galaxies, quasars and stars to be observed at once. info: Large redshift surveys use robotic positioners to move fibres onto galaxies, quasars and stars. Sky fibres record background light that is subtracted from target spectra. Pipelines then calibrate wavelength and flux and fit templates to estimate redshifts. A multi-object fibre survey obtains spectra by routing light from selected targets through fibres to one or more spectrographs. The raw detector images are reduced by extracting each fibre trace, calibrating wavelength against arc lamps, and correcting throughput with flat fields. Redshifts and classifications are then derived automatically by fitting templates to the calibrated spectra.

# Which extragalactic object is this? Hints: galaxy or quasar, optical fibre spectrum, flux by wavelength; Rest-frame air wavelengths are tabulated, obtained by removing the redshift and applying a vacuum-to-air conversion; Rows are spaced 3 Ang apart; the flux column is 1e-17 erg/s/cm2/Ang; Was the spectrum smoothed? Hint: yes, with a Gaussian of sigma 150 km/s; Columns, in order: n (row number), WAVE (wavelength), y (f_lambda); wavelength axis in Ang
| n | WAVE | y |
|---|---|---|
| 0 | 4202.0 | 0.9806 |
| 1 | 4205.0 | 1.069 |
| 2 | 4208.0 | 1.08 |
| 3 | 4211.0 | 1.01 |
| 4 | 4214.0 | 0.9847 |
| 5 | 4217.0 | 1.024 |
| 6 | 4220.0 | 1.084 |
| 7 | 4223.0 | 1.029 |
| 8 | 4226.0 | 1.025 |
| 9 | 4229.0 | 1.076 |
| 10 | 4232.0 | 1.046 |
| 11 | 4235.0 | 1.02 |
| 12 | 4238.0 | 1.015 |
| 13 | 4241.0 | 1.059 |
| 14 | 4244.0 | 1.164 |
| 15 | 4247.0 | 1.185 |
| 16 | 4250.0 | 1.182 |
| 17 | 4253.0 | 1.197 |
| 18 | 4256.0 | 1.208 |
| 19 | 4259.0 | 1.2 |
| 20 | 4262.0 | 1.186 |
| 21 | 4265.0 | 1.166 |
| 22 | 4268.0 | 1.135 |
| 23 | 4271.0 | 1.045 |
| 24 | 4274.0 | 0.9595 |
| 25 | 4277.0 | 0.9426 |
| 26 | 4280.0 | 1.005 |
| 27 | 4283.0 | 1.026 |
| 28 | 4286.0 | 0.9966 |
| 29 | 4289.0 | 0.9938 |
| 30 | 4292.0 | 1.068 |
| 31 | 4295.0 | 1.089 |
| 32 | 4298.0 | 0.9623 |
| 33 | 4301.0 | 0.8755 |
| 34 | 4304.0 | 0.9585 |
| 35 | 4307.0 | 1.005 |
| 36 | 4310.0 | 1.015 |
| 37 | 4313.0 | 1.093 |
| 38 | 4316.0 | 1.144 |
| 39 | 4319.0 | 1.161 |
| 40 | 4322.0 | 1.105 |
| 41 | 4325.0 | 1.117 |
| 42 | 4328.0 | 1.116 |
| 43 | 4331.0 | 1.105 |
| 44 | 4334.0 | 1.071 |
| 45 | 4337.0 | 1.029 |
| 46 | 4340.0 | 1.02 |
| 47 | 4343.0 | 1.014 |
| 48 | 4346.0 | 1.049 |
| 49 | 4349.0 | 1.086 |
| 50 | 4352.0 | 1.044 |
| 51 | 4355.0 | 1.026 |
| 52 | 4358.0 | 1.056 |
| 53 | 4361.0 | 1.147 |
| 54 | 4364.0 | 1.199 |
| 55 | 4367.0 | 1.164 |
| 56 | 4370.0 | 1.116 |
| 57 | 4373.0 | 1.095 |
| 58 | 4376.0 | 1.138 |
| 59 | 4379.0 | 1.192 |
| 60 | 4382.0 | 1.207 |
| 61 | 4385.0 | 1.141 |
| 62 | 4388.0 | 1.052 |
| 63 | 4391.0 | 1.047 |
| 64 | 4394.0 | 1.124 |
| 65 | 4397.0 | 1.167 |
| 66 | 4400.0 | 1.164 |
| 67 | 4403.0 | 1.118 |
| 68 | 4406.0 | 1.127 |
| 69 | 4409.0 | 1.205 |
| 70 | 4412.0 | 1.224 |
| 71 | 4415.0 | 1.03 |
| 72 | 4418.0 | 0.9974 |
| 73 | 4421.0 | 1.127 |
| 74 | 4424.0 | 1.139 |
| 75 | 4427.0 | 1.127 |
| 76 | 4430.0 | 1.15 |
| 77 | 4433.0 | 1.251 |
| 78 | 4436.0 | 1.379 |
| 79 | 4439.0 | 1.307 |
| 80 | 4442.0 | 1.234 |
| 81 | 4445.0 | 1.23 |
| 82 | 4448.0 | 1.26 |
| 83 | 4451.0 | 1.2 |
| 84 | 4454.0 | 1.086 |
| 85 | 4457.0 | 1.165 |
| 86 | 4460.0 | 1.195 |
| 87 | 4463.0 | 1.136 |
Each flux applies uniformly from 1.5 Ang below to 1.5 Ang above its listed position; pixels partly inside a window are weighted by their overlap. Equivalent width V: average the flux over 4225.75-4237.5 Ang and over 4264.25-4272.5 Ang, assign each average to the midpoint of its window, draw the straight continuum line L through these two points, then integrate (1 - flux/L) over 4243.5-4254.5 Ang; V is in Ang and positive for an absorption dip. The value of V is -1.1 Ang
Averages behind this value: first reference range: 1.04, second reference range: 1.11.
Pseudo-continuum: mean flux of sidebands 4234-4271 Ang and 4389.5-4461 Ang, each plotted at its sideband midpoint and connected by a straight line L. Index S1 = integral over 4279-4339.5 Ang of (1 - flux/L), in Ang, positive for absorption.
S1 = 5.4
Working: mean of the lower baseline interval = 1.14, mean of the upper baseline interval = 1.17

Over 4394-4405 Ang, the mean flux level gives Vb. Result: 1.15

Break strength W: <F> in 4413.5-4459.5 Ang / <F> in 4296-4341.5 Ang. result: 1.12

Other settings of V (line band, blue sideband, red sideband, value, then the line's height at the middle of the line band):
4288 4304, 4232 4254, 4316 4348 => 1.45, 1.09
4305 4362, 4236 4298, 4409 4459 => 2.68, 1.13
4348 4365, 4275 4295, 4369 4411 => 0.10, 1.1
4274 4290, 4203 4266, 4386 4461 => 1.76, 1.11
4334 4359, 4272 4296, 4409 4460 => 0.91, 1.08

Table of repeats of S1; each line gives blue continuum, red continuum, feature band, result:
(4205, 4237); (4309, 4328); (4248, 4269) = -2.31 Ang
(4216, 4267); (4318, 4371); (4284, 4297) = 0.79 Ang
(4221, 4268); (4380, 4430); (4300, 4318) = 1.57 Ang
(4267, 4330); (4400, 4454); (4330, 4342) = 0.30 Ang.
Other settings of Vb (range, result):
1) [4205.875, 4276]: 1.09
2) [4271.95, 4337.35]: 1.04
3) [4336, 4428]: 1.11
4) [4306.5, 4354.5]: 1.07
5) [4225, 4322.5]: 1.07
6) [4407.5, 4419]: 1.12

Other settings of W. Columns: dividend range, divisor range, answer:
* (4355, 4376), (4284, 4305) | 1.13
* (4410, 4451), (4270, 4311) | 1.20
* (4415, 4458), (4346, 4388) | 1.06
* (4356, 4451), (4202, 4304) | 1.09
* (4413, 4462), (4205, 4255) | 1.10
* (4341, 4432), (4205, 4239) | 1.08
